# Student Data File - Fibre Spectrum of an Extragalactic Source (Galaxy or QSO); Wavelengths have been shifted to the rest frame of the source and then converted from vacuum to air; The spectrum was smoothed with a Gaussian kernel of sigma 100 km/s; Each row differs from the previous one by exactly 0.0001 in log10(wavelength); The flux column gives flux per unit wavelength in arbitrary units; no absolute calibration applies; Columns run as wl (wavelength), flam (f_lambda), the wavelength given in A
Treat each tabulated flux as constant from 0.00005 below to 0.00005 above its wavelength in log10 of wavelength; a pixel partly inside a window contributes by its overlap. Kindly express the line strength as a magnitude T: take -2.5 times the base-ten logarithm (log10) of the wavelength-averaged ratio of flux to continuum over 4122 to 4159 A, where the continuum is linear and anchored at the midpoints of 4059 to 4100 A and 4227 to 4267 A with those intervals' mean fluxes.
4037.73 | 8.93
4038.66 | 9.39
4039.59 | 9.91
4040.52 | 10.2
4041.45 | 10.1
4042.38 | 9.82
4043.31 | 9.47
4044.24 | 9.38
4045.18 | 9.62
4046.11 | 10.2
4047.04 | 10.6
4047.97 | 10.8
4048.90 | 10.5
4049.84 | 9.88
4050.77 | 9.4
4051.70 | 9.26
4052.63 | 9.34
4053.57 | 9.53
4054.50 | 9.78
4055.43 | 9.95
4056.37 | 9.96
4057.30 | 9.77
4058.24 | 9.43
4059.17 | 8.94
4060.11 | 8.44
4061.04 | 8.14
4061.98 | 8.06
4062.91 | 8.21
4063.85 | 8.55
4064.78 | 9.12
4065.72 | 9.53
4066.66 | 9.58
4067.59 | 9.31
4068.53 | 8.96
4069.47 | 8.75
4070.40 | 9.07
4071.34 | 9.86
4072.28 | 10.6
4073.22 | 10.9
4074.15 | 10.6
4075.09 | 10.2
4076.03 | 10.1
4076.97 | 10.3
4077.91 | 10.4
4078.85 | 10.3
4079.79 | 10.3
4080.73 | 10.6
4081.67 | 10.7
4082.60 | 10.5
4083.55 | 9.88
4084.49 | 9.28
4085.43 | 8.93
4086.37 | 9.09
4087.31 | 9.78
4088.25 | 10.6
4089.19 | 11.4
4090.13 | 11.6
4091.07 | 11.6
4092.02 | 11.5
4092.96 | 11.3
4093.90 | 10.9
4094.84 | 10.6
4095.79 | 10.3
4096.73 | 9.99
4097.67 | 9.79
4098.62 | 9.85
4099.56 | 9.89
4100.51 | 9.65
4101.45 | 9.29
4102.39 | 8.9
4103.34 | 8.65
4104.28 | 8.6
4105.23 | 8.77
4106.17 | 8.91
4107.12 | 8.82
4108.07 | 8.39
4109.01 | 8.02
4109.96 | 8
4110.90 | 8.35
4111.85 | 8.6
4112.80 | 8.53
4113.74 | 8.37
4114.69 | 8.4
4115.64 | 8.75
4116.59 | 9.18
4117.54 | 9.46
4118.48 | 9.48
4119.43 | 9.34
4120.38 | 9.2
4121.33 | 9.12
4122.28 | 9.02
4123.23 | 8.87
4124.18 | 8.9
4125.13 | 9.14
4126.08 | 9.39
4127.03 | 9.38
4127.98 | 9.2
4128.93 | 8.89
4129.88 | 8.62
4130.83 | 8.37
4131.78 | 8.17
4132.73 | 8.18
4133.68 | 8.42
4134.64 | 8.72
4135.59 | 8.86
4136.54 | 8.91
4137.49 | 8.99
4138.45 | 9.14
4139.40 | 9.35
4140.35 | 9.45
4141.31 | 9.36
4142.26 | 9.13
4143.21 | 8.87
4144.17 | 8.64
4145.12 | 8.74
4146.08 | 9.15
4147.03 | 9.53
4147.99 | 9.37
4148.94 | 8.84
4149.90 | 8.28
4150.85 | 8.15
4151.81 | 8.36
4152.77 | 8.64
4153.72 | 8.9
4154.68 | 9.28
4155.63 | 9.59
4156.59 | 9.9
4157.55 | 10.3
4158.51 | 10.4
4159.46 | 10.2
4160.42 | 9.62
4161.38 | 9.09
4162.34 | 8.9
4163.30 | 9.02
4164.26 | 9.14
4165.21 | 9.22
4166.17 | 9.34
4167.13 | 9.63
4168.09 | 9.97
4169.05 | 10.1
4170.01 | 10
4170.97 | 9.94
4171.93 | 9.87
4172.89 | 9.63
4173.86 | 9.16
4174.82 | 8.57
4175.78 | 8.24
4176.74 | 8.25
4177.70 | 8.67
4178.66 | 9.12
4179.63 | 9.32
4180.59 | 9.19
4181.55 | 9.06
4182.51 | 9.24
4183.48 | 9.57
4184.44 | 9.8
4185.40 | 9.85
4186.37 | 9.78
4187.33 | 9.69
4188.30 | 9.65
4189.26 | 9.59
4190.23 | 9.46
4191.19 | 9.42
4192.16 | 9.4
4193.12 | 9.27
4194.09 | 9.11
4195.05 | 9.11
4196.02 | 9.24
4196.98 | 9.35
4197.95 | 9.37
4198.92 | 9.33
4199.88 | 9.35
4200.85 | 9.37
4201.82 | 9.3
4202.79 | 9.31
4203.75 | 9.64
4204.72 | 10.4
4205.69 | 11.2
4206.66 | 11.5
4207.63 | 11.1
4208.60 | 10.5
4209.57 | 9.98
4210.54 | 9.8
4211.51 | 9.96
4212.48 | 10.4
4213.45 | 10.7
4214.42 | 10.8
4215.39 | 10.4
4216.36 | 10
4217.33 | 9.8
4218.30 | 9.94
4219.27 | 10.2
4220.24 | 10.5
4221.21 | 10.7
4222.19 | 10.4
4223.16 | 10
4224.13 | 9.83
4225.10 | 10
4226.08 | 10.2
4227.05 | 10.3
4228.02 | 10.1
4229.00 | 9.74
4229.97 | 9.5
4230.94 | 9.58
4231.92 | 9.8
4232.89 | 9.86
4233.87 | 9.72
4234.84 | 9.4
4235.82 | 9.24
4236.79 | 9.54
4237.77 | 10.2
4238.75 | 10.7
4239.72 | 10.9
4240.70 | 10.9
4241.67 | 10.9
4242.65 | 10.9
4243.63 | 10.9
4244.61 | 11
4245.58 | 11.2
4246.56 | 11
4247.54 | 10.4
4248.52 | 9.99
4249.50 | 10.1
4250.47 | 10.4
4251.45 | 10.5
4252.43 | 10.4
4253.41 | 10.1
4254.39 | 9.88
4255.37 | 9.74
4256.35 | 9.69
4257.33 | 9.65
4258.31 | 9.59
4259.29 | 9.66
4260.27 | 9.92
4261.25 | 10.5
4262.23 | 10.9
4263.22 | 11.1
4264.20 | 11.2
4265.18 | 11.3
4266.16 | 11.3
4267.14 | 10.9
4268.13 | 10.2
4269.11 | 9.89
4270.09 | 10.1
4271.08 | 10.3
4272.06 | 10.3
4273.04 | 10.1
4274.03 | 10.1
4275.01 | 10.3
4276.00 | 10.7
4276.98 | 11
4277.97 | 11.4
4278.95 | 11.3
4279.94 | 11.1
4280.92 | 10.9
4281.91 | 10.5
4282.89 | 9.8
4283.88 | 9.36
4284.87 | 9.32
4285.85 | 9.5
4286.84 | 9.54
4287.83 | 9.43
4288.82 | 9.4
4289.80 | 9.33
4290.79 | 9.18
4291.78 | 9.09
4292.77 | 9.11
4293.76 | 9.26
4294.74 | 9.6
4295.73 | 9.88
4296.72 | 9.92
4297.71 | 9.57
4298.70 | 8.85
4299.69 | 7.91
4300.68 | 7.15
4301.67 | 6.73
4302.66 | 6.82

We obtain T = 0.12 mag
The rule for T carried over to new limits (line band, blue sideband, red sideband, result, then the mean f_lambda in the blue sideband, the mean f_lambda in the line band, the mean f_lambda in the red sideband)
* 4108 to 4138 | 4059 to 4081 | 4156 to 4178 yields 0.082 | 9.53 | 8.79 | 9.45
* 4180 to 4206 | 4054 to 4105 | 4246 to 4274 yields 0.069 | 9.82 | 9.51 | 10.3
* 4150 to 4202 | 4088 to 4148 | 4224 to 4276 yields 0.040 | 9.26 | 9.35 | 10.3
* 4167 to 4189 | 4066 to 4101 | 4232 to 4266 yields 0.096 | 10.2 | 9.4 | 10.3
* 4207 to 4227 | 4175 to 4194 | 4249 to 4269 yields -0.057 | 9.28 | 10.3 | 10.3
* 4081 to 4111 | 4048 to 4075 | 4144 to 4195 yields -0.042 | 9.44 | 9.77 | 9.31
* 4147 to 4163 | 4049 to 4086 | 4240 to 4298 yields 0.072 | 9.61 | 9.24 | 10.2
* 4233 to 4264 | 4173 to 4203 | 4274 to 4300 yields -0.074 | 9.26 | 10.3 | 9.84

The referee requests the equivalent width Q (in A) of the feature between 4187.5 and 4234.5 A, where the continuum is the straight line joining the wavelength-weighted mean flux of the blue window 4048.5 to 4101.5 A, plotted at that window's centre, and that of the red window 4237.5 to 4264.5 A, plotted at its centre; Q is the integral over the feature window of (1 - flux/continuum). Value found 1.8 A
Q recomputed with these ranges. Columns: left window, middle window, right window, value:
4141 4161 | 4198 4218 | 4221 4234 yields -0.7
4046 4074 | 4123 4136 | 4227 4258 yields 1.3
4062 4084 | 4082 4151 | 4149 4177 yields 2.2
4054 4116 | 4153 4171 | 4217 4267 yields 0.6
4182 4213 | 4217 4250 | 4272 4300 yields -1.4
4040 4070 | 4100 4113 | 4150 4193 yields 1.0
